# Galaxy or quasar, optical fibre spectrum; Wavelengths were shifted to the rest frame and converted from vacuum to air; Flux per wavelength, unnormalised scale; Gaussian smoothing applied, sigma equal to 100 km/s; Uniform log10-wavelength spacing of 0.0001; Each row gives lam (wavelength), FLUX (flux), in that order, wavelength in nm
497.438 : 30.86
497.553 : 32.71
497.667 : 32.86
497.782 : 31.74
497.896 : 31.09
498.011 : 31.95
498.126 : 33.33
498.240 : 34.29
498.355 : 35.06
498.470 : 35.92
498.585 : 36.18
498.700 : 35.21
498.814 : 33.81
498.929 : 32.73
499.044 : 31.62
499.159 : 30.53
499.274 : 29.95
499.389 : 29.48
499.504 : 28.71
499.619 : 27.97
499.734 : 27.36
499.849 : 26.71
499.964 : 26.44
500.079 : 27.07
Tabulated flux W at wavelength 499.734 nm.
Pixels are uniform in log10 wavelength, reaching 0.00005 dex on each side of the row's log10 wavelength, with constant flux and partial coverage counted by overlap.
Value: 27.36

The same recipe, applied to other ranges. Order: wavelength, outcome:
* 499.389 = 29.48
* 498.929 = 32.73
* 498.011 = 31.95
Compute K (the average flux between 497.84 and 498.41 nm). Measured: 33.1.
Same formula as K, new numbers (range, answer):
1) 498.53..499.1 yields 33.9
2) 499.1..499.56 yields 29.7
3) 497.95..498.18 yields 32.5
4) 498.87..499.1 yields 32.2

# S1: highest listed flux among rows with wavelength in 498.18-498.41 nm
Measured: 35.06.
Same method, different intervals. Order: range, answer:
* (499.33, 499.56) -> 29.48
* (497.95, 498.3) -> 34.29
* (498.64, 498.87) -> 35.21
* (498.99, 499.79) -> 31.62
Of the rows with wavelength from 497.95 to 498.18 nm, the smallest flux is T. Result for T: 31.95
